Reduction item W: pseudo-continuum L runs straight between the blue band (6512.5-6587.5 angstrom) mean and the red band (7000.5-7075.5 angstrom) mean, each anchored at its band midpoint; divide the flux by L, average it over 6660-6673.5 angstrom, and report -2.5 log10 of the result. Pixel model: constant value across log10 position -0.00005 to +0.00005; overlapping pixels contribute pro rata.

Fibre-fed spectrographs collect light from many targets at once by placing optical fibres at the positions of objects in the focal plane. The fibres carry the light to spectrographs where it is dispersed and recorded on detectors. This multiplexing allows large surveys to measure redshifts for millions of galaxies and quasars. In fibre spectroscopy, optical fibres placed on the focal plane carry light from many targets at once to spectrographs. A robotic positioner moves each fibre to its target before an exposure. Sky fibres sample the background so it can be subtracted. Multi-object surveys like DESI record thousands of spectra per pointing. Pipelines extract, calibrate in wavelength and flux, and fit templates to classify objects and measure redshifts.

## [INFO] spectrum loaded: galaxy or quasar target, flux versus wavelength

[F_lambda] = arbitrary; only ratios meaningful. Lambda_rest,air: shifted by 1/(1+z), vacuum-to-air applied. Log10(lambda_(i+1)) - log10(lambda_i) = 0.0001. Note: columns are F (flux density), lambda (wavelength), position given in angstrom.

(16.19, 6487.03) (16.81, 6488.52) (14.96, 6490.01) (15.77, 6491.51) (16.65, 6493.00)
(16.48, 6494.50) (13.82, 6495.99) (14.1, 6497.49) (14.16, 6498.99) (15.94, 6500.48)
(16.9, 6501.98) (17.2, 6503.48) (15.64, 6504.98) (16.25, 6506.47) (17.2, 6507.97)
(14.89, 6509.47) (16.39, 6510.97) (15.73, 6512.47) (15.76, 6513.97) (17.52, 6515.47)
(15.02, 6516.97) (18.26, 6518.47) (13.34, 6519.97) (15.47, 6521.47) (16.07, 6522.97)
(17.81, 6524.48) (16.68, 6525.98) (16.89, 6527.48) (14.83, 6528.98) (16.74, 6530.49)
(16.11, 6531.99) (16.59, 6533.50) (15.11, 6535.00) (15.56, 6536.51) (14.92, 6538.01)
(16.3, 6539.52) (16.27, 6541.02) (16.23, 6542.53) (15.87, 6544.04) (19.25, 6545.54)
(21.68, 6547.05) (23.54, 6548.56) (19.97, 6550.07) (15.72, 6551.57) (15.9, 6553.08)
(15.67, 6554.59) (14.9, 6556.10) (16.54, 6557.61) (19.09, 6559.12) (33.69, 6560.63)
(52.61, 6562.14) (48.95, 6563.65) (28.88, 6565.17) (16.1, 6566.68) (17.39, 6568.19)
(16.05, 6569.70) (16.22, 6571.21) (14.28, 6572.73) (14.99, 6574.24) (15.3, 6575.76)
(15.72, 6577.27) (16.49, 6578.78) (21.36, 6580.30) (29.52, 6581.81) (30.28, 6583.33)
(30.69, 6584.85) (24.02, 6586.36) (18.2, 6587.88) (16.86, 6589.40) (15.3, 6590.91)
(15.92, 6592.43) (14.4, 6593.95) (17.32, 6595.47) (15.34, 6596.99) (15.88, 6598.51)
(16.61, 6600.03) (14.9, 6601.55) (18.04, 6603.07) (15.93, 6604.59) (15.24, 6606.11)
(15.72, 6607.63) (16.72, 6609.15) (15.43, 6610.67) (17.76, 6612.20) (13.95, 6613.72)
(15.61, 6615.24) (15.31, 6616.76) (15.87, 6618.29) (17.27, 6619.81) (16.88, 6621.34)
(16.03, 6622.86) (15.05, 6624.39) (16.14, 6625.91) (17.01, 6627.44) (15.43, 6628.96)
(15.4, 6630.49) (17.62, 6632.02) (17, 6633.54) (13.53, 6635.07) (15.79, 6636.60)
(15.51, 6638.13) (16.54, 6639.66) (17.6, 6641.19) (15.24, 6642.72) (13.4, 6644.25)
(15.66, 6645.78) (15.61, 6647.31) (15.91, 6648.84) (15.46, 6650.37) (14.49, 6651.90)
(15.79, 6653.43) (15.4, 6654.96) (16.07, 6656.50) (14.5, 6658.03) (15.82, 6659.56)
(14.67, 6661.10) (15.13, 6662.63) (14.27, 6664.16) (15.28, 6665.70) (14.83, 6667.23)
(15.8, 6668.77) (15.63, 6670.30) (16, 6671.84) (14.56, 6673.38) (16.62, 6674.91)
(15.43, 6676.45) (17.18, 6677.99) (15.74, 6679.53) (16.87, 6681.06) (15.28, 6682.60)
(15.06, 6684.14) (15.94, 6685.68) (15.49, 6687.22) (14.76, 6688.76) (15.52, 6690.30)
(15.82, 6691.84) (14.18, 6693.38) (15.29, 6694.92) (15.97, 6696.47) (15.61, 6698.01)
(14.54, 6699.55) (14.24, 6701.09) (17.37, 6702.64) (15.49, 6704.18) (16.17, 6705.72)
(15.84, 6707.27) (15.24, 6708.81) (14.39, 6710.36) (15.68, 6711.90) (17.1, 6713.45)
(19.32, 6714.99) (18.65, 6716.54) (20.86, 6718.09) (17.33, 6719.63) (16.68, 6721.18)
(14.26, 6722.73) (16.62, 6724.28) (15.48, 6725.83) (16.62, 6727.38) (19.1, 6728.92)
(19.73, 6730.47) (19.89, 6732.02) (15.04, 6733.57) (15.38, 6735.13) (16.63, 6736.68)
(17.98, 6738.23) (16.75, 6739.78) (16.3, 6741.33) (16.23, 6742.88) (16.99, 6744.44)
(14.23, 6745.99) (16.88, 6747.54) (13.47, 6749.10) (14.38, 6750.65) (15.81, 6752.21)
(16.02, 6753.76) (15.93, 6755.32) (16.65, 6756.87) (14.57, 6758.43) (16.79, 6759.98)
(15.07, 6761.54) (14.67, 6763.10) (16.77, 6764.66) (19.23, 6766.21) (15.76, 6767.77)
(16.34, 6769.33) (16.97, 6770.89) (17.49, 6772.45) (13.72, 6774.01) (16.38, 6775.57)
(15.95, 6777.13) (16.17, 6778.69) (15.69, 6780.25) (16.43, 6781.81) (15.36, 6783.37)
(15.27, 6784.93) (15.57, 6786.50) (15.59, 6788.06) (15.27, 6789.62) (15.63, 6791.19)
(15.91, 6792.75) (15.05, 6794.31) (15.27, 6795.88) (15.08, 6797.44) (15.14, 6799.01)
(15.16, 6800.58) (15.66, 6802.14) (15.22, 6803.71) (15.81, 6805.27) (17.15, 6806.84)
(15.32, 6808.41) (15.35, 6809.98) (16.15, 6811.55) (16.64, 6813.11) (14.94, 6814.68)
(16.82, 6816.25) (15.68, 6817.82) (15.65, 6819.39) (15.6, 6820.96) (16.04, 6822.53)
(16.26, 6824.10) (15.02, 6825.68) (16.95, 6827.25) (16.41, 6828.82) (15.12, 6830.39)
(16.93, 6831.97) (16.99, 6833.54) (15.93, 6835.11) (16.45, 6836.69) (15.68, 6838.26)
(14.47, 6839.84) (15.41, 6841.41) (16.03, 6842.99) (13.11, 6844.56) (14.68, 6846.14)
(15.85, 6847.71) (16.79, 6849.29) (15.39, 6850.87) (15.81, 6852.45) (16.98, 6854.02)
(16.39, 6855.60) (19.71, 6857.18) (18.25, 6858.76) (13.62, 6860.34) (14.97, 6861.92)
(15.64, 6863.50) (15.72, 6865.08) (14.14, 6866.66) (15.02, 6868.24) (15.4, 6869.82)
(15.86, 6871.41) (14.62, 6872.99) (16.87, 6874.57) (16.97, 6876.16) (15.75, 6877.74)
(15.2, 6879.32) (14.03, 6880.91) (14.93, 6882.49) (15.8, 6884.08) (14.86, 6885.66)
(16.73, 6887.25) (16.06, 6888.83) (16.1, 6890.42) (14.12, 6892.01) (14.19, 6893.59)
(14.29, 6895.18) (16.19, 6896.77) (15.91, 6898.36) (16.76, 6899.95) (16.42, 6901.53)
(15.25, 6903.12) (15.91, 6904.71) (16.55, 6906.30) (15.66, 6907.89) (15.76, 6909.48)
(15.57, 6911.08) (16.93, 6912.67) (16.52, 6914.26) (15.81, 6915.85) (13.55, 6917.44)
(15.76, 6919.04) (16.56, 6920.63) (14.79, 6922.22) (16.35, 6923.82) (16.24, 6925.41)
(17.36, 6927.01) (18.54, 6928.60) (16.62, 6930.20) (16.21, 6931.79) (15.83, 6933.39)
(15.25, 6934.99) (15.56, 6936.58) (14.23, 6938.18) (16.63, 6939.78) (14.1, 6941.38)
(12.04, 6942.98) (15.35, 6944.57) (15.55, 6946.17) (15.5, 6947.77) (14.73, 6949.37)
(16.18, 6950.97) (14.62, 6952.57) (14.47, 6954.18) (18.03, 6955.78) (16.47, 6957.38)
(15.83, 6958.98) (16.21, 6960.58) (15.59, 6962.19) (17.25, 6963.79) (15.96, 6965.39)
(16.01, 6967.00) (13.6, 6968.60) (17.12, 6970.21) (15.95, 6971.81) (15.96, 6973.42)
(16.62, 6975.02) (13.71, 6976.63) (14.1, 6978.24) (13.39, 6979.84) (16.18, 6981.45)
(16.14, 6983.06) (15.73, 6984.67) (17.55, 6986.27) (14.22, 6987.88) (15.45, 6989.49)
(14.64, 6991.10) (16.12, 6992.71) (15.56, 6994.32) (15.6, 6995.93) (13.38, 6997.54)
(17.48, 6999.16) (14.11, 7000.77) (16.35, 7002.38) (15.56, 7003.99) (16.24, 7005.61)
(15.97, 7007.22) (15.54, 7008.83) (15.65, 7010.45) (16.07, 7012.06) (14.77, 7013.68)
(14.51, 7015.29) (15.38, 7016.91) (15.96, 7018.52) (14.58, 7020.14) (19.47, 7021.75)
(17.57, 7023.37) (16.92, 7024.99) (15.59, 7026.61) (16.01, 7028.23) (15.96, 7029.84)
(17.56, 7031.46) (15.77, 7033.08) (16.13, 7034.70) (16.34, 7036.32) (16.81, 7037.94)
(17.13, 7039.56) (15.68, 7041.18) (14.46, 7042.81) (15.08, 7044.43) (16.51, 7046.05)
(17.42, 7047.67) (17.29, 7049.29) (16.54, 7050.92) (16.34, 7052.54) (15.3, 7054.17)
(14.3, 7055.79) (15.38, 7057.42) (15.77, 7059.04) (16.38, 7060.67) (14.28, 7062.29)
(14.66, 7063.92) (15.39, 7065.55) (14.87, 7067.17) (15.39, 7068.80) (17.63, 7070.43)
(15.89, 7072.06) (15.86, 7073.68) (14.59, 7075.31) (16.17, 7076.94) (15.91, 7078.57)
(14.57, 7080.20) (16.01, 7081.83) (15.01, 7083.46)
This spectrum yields 0.228 mag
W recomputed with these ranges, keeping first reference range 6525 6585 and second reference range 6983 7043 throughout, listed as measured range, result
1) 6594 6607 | 0.22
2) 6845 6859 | 0.06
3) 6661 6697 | 0.22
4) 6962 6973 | 0.03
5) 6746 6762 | 0.18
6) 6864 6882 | 0.12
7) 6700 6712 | 0.20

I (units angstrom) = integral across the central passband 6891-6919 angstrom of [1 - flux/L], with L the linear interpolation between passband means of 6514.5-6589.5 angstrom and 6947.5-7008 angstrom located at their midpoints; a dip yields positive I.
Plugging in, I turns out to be 1.18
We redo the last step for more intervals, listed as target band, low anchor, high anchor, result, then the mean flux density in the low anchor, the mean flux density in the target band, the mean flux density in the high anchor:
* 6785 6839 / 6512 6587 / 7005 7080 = 5.6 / 19.6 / 15.8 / 15.9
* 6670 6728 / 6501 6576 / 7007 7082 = 5.4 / 18.5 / 16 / 15.9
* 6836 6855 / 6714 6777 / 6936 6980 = 0.6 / 16.6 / 15.6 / 15.4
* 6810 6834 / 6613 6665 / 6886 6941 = -0.4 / 15.6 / 16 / 15.9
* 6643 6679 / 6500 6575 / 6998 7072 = 5.0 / 18.5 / 15.4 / 15.9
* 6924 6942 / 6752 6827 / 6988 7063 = -0.2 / 15.8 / 16.1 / 15.9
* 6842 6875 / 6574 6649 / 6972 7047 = 1.1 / 17.1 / 15.7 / 15.8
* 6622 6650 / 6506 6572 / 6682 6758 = 2.6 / 18.9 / 15.8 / 16.2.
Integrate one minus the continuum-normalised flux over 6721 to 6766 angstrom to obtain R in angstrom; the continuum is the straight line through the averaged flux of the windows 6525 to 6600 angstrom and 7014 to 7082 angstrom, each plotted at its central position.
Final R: 4.9 angstrom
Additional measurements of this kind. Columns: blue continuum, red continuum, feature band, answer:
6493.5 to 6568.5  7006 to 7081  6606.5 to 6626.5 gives 2.3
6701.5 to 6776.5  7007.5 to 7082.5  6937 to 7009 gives 2.4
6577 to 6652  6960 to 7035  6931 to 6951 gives 1.0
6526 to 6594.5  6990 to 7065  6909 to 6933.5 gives 0.9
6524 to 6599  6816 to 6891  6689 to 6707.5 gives 2.4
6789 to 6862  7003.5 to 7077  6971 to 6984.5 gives 0.5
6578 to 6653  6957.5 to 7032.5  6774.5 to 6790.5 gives 0.7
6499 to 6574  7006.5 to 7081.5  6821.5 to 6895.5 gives 5.1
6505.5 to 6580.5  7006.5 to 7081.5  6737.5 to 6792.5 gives 4.5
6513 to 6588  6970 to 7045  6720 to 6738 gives 1.2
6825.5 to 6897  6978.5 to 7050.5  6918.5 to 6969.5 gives 0.2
